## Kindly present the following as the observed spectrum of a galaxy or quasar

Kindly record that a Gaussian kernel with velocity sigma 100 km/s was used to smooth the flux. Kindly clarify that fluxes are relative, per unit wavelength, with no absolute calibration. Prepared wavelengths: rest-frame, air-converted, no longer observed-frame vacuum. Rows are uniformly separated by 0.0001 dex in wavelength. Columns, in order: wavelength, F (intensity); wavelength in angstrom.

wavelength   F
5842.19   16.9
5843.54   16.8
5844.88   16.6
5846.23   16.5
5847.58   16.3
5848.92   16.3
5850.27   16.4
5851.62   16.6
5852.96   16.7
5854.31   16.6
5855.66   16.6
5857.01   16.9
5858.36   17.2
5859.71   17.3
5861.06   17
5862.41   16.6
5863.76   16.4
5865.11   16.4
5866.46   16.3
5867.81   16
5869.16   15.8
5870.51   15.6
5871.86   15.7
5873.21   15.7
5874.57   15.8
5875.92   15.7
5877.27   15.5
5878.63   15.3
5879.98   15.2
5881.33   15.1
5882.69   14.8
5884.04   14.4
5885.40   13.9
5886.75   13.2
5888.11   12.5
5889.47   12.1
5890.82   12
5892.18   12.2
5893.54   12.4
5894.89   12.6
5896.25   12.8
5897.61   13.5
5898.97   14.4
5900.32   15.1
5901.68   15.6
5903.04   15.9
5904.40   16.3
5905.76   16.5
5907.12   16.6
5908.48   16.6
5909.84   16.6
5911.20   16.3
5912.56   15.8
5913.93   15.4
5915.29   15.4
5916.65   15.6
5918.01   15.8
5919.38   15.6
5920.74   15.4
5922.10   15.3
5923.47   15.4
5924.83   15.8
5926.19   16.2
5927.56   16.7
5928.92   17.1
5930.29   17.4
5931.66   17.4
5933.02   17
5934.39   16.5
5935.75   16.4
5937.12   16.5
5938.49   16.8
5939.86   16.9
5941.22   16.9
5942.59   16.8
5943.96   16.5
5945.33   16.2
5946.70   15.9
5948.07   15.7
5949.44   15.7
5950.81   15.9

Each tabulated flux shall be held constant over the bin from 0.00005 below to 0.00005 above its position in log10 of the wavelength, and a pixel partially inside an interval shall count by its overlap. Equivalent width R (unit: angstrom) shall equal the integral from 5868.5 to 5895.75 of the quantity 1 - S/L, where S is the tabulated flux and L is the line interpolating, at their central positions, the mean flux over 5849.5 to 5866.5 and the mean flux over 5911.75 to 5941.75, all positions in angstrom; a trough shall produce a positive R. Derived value 3.8 angstrom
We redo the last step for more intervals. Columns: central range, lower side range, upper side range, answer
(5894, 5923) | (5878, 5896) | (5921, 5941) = -0.8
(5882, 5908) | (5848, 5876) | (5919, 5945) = 3.7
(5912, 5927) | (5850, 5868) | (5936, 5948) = 0.8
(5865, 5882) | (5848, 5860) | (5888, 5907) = -0.2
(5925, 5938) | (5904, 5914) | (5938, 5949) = -0.3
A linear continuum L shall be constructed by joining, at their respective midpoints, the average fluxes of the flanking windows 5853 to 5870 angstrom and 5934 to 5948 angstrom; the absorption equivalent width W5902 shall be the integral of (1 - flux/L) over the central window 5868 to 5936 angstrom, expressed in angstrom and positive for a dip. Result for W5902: 5.4 angstrom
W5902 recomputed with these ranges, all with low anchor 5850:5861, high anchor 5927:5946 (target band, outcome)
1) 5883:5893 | 2.3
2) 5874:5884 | 0.9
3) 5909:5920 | 0.6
